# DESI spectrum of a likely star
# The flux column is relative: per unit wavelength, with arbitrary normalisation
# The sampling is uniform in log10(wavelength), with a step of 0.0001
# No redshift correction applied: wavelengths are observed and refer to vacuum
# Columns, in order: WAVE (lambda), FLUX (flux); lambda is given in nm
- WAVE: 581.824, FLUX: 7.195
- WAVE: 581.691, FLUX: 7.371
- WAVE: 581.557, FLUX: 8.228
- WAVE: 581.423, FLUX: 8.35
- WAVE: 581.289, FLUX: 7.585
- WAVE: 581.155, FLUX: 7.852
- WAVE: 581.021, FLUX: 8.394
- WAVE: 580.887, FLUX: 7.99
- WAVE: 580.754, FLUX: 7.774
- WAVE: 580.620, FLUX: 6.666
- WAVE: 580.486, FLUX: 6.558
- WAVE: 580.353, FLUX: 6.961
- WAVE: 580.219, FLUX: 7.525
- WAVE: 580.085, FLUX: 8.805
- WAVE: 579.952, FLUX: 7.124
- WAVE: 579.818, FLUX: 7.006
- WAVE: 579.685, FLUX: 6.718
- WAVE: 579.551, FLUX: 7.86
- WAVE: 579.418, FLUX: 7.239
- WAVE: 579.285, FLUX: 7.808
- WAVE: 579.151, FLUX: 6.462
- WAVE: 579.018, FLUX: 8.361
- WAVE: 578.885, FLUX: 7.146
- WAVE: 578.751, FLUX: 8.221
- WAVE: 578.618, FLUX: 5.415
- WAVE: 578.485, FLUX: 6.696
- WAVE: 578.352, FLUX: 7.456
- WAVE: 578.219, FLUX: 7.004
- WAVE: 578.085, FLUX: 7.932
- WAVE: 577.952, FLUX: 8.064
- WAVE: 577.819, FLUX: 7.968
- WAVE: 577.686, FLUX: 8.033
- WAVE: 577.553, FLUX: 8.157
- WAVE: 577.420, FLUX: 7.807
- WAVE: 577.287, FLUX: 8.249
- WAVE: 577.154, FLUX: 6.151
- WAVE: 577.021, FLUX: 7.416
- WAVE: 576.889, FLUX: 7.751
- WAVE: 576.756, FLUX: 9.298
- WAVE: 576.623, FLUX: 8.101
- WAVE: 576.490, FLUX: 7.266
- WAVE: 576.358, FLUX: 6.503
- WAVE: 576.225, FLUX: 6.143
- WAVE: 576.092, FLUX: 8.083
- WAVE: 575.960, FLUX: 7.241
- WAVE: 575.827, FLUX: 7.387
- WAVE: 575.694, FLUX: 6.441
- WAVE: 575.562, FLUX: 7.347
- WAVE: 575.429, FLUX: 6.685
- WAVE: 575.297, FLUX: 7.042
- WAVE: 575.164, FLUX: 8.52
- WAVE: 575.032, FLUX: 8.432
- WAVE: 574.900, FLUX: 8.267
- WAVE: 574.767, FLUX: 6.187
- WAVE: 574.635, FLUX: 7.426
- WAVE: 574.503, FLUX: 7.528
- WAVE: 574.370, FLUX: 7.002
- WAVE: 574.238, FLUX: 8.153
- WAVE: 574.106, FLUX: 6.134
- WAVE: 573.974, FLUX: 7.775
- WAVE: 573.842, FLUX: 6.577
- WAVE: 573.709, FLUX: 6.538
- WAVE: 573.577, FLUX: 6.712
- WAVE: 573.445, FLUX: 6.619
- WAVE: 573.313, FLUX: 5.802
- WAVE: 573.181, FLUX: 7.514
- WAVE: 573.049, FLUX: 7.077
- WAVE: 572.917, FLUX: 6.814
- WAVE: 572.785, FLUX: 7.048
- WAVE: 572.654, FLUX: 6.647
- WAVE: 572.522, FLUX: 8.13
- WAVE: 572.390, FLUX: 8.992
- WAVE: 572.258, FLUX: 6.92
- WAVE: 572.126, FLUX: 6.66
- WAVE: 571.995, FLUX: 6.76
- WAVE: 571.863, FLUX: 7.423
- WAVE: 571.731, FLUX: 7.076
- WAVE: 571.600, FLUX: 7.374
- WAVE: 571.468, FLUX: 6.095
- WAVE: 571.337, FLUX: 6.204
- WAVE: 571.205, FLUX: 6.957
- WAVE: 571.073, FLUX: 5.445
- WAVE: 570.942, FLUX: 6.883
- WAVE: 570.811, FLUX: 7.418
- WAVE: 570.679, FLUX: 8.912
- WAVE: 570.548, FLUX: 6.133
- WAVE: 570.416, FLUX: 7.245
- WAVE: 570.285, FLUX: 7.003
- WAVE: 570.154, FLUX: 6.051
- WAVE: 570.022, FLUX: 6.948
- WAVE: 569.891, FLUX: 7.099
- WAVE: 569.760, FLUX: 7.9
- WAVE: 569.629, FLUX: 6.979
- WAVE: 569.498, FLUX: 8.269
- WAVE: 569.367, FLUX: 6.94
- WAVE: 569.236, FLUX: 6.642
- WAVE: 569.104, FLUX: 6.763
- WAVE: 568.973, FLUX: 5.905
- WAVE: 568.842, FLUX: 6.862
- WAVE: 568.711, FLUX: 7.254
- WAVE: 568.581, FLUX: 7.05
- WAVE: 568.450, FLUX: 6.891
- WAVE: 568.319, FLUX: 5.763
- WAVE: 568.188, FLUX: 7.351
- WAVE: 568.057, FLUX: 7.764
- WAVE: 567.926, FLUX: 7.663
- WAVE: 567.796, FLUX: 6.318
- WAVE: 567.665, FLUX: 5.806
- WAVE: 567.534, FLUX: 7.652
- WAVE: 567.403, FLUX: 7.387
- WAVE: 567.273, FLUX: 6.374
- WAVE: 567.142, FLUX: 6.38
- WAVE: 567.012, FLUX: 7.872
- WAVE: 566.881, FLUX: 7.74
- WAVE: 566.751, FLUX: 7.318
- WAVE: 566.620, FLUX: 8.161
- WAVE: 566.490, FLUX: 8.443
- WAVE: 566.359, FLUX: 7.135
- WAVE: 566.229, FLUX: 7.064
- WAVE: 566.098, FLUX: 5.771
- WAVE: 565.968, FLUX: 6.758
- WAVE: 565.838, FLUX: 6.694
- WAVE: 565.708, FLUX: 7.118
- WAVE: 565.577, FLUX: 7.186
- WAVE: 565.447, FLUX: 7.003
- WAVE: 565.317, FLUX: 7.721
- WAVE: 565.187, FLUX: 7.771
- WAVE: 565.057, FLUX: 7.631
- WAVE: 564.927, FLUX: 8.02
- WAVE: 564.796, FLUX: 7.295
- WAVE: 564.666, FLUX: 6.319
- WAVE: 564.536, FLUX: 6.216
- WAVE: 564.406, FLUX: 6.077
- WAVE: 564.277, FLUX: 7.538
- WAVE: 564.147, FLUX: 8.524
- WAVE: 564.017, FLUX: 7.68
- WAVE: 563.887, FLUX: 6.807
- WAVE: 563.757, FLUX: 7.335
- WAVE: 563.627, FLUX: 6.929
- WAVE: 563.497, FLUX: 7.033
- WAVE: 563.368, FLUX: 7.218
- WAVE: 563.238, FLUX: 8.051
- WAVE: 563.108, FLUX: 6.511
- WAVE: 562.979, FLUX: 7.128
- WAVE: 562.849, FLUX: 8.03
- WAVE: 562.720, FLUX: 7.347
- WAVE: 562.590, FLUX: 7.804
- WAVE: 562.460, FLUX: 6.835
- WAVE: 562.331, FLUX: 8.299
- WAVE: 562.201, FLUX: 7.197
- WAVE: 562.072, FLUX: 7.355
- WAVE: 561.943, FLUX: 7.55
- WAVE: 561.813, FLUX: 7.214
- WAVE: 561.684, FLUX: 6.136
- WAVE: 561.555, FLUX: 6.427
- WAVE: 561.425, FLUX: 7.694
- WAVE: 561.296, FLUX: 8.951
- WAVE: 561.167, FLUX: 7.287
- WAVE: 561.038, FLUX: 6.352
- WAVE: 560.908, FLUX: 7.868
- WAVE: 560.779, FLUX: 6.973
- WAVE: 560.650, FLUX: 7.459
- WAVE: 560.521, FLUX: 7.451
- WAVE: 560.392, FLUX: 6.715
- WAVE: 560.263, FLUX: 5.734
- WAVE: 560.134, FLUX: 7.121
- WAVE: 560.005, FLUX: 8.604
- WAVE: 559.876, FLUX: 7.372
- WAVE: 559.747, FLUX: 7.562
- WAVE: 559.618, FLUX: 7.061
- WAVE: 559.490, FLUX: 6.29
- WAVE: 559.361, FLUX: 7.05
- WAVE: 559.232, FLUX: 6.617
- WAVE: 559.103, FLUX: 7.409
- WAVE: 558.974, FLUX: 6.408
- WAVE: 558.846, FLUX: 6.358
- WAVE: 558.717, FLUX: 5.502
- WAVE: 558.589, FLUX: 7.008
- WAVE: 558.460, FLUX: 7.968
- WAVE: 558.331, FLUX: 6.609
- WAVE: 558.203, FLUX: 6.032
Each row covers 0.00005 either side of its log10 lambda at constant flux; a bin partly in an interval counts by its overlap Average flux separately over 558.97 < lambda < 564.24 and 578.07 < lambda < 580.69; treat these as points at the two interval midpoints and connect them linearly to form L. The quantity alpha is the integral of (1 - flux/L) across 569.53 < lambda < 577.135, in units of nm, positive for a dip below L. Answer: 0.09 nm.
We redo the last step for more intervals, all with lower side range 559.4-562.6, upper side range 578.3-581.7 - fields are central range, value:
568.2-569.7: 0.094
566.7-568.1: 0.040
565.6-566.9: 0.017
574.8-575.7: -0.020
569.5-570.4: 0.029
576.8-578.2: -0.063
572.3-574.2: 0.085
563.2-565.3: 0.000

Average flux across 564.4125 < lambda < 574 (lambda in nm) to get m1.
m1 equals 7.03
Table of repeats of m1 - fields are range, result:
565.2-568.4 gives 7.11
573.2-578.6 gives 7.33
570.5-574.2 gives 6.96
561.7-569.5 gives 7.16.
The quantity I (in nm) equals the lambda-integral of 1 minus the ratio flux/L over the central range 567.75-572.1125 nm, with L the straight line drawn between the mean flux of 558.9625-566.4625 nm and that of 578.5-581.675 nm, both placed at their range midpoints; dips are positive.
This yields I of 0.21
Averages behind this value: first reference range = 7.2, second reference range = 7.47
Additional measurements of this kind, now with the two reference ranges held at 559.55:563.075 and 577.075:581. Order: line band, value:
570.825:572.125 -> 0.116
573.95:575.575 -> -0.003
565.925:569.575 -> 0.151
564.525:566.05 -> 0.036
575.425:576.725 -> 0.037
